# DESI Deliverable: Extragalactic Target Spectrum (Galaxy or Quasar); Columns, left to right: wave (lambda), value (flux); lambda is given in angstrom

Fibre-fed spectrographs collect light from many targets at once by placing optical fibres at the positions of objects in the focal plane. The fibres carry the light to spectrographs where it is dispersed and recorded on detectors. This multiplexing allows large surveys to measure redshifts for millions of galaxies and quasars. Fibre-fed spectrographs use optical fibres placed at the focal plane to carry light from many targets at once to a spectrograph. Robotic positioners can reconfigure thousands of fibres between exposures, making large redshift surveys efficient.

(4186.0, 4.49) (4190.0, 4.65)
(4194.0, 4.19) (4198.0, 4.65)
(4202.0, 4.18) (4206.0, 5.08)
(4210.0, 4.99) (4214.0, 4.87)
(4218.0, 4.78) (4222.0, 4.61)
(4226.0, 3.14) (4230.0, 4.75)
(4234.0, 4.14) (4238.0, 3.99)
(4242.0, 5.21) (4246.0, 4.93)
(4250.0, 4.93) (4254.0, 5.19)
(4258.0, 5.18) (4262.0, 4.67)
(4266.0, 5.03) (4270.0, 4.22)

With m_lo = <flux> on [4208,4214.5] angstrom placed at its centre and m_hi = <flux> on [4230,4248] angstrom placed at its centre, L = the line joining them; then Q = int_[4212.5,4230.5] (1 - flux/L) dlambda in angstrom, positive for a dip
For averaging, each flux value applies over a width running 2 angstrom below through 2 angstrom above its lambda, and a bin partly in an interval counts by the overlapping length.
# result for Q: 1.59 angstrom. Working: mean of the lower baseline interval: 4.94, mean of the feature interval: 4.39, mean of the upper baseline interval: 4.59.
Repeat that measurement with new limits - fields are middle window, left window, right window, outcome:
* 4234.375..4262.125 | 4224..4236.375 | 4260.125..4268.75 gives -2.60 angstrom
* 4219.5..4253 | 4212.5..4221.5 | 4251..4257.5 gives 3.29 angstrom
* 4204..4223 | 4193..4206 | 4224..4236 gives -2.78 angstrom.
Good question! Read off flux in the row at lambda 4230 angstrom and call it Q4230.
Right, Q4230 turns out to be 4.75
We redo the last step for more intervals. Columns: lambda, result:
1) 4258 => 5.18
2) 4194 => 4.19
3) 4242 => 5.21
